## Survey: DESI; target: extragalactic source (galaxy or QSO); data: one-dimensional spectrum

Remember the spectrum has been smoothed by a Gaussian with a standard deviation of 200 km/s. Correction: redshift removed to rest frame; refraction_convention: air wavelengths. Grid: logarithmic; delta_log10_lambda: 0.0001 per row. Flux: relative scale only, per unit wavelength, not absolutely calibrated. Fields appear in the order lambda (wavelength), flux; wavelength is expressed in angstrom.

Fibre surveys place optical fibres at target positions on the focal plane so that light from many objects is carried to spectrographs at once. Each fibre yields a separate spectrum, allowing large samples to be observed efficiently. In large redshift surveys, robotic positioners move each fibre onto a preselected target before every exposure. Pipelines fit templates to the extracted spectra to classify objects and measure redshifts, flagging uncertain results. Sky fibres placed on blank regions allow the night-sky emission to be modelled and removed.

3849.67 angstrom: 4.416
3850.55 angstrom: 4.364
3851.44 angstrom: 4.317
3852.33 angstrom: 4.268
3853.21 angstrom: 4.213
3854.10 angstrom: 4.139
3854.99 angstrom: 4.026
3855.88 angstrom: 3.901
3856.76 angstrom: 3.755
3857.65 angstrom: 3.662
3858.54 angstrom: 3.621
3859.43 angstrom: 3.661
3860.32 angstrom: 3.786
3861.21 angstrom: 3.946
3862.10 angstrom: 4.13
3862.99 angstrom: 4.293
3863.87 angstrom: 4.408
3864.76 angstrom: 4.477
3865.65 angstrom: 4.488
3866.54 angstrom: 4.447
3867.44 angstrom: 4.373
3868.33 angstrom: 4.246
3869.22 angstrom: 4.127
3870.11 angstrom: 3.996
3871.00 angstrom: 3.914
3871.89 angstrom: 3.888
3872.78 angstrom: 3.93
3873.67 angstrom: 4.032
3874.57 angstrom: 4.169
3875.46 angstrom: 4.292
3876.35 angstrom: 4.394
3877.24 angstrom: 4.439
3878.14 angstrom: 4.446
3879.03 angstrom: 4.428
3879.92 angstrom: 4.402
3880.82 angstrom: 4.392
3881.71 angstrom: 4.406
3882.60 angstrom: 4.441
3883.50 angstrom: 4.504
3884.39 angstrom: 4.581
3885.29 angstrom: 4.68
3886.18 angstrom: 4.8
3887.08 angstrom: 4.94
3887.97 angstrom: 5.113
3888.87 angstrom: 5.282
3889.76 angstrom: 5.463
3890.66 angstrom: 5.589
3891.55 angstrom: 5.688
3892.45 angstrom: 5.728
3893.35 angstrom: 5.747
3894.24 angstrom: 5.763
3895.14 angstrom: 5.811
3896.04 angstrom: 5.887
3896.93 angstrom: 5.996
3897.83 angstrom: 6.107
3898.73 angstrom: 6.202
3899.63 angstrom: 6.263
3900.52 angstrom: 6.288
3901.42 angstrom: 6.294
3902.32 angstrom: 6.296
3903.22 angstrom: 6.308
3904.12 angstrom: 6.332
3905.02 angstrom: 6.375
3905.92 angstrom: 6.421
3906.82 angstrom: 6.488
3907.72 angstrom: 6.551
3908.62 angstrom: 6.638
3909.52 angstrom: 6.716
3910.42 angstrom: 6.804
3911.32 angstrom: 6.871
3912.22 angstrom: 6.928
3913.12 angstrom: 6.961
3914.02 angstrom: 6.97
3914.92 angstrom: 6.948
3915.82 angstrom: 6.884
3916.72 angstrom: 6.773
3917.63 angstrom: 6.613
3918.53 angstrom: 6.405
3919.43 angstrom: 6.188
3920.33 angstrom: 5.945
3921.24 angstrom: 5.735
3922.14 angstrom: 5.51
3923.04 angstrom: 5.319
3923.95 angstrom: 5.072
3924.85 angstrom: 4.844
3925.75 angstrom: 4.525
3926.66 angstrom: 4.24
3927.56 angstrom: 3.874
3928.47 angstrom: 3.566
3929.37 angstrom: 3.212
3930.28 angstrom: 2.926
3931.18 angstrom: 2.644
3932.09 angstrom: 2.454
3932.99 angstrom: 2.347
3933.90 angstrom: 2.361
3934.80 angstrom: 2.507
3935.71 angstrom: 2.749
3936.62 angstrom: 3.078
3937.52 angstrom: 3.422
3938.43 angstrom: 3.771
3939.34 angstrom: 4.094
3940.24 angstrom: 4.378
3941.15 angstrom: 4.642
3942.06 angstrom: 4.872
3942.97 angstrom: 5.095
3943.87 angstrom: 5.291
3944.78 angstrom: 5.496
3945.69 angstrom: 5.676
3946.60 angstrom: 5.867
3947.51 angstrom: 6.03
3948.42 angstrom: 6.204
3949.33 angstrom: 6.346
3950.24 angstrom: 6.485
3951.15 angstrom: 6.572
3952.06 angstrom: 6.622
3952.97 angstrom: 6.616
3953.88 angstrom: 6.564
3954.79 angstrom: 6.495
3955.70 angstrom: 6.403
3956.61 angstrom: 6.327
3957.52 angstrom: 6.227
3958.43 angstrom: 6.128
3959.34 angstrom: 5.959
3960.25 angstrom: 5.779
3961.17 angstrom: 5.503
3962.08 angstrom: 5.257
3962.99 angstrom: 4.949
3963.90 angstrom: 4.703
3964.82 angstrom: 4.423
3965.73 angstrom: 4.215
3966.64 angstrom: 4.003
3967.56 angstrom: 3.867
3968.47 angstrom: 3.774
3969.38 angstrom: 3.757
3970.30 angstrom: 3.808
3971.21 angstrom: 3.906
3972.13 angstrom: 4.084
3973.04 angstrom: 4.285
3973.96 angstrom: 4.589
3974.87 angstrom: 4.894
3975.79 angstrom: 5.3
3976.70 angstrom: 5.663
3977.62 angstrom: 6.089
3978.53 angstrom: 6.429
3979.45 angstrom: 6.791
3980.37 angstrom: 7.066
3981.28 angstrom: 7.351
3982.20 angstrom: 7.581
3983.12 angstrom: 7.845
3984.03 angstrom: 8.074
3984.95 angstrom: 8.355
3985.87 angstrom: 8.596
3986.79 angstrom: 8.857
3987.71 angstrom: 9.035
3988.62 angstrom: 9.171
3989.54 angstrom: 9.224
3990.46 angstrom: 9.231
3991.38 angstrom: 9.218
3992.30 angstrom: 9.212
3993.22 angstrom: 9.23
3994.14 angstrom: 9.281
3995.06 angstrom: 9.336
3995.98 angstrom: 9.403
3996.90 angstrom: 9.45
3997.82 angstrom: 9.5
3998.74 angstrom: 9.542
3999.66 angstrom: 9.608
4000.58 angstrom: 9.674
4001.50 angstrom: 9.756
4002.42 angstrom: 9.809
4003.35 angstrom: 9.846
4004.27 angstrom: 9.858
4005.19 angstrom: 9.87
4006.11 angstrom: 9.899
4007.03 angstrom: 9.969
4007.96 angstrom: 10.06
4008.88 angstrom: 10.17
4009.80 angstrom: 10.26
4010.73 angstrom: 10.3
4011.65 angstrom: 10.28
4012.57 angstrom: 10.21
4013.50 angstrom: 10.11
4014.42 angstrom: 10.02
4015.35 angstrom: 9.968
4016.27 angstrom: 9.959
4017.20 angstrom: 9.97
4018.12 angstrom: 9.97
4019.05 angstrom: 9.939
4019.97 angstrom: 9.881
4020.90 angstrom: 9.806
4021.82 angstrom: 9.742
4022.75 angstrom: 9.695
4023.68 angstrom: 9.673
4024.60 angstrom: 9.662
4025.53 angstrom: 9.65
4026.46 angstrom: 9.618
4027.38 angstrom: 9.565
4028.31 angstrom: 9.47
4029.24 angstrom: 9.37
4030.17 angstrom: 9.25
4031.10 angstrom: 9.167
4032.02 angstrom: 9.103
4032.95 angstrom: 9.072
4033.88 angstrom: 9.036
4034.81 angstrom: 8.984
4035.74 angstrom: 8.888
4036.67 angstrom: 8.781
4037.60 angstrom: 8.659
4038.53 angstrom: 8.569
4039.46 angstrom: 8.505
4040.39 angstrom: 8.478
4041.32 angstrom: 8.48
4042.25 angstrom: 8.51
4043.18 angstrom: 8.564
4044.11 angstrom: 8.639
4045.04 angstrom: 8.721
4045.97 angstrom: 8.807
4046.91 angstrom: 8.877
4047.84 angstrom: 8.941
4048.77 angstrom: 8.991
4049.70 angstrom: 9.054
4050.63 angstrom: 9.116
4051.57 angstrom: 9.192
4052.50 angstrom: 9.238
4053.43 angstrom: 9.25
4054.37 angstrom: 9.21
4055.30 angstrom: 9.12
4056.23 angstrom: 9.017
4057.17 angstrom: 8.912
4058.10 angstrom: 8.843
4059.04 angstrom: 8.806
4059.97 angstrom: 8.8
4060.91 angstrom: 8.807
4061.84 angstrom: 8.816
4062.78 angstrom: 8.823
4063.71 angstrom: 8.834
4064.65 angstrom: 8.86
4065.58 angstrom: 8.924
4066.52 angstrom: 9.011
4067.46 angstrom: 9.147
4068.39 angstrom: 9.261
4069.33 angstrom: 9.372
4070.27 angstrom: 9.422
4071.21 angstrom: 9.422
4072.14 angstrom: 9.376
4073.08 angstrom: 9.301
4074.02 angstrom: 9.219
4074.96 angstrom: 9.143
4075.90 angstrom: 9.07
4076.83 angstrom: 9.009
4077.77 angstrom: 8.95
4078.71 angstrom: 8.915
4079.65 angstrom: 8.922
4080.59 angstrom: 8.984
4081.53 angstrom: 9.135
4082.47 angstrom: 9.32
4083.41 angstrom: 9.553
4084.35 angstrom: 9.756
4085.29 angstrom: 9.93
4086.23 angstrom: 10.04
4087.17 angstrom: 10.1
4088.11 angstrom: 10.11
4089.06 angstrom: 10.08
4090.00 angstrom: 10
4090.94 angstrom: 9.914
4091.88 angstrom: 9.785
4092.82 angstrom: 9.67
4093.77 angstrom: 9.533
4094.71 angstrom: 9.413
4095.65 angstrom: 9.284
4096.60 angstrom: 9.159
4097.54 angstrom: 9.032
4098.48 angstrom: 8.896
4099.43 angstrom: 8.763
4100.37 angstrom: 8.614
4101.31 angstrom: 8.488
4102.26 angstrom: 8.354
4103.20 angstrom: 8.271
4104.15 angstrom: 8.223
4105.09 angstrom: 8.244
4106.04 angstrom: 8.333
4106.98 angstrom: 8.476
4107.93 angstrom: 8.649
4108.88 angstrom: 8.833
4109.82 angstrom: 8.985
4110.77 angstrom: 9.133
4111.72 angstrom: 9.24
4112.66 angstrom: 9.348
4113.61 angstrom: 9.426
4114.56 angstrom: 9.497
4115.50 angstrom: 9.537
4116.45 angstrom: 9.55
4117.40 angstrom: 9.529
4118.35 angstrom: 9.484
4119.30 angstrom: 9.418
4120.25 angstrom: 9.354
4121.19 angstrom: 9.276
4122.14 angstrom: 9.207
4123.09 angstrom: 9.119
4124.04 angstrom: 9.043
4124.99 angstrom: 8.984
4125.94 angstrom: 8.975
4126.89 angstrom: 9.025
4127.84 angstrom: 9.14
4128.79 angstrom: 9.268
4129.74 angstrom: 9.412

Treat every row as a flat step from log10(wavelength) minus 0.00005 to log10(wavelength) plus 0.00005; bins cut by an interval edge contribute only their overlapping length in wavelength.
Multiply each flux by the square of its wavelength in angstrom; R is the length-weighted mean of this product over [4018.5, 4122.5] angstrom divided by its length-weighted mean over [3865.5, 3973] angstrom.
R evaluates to 1.92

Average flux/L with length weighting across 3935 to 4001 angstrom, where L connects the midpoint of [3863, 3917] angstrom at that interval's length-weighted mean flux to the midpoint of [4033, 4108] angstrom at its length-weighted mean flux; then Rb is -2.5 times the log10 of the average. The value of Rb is 0.11 mag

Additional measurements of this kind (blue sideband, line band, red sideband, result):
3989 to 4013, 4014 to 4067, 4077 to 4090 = 0.054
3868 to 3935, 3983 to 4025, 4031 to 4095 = -0.239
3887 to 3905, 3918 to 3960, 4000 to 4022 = 0.444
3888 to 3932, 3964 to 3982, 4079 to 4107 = 0.361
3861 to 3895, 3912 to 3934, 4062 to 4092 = 0.122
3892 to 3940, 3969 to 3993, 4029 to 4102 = 0.019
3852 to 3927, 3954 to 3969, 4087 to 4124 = 0.228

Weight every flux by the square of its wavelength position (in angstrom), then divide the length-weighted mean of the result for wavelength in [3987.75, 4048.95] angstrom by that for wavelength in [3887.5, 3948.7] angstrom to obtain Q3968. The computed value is 1.9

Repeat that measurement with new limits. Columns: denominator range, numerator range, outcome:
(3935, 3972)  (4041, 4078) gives 1.86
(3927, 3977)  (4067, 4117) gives 2.09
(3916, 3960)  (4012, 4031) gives 2.02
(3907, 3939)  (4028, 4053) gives 1.90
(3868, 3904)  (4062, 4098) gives 2.04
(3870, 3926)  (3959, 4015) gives 1.44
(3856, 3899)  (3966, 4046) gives 1.96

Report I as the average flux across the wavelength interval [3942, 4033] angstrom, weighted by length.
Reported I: 7.76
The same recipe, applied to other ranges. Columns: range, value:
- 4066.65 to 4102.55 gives 9.33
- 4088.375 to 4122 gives 9.14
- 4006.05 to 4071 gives 9.28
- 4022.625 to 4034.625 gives 9.39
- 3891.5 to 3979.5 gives 5.34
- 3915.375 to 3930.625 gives 5.17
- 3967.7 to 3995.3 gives 6.95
